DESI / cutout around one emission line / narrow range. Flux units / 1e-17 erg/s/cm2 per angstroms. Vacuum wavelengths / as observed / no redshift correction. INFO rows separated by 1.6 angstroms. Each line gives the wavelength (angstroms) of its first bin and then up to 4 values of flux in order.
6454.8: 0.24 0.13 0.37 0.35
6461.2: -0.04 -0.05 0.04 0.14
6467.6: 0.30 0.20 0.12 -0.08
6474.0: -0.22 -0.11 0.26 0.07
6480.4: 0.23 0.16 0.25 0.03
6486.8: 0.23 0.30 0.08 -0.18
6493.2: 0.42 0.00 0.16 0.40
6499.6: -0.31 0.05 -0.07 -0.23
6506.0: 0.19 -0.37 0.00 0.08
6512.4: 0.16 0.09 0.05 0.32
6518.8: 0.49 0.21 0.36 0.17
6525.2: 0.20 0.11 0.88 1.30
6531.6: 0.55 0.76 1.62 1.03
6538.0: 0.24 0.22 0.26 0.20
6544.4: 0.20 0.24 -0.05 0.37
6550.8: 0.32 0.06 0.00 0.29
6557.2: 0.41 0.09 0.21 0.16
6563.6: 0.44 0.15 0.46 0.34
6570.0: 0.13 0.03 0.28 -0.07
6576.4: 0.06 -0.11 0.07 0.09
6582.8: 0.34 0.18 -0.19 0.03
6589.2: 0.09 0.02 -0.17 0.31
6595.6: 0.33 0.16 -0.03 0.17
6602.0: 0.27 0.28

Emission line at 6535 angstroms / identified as [O II]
